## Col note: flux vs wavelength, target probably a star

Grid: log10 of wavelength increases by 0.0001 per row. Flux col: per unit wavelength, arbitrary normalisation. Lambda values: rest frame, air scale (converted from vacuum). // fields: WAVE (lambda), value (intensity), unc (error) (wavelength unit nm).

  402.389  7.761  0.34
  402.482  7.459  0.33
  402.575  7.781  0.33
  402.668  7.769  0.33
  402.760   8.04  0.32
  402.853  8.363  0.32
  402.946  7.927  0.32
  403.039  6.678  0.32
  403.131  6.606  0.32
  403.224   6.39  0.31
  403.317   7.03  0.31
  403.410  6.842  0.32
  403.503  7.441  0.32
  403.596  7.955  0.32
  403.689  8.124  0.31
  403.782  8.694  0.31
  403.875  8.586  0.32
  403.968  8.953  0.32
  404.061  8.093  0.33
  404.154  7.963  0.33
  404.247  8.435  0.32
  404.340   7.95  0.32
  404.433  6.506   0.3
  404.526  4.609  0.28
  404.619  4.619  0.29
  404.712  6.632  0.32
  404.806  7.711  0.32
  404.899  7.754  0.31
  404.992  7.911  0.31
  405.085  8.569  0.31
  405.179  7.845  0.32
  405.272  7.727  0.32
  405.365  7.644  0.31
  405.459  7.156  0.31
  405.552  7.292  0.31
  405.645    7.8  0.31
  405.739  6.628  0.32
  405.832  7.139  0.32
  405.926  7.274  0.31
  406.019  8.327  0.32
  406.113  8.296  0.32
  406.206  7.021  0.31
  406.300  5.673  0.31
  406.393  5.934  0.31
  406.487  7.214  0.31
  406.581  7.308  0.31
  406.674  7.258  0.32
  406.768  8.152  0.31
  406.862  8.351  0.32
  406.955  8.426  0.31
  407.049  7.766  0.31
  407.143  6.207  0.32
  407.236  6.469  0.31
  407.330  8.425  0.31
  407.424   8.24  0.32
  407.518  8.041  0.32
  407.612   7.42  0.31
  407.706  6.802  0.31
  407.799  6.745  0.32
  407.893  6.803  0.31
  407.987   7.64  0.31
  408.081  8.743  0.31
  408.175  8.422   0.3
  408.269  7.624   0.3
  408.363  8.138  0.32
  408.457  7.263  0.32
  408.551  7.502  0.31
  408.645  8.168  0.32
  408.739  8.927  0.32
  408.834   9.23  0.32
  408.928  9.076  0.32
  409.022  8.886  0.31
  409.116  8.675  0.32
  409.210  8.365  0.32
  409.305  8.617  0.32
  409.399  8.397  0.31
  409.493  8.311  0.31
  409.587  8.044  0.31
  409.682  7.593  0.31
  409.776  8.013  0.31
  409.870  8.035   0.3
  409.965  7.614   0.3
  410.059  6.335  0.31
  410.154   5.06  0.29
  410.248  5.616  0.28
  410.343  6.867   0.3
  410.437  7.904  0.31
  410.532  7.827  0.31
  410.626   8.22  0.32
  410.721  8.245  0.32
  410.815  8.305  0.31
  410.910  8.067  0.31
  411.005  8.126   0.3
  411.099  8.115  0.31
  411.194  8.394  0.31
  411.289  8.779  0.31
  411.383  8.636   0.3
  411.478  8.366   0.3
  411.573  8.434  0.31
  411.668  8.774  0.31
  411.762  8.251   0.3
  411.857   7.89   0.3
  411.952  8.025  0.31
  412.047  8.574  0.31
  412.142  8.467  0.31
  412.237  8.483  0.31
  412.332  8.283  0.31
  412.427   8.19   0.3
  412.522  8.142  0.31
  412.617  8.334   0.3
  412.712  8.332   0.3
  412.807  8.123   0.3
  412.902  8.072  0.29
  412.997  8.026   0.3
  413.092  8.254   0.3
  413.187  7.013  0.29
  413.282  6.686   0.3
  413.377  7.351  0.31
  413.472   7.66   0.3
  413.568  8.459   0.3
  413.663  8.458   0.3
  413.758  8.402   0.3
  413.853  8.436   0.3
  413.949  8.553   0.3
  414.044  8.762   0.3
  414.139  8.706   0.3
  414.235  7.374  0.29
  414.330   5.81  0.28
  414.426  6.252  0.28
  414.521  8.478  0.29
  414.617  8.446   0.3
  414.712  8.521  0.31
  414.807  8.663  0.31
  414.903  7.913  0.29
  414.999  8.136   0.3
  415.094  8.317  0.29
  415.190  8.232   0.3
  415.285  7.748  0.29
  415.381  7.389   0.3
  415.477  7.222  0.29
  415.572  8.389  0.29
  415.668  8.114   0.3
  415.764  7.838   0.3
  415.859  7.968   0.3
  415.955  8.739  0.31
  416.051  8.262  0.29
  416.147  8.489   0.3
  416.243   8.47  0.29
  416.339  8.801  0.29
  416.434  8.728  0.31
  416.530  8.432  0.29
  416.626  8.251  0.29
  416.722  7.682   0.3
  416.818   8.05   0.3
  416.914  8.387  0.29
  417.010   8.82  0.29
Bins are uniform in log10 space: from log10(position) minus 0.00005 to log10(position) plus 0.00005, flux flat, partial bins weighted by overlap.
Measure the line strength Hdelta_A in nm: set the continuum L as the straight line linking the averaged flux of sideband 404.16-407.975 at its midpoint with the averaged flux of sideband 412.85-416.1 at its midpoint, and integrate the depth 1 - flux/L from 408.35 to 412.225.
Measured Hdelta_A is -0.21 nm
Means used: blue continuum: 7.31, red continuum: 7.96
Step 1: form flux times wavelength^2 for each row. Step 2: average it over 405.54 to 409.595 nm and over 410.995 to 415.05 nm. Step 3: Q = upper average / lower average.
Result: 1.1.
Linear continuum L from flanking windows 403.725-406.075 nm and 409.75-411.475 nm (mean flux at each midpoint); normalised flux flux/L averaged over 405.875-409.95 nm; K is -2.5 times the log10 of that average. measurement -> -0.028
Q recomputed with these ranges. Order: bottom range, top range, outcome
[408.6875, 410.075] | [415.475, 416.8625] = 1.03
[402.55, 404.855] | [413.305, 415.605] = 1.13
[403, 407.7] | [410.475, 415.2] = 1.14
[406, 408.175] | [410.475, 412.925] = 1.14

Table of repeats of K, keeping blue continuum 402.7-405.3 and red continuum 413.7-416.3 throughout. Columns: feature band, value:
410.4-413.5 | -0.03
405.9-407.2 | 0.04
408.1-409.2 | -0.08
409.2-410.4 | 0.05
